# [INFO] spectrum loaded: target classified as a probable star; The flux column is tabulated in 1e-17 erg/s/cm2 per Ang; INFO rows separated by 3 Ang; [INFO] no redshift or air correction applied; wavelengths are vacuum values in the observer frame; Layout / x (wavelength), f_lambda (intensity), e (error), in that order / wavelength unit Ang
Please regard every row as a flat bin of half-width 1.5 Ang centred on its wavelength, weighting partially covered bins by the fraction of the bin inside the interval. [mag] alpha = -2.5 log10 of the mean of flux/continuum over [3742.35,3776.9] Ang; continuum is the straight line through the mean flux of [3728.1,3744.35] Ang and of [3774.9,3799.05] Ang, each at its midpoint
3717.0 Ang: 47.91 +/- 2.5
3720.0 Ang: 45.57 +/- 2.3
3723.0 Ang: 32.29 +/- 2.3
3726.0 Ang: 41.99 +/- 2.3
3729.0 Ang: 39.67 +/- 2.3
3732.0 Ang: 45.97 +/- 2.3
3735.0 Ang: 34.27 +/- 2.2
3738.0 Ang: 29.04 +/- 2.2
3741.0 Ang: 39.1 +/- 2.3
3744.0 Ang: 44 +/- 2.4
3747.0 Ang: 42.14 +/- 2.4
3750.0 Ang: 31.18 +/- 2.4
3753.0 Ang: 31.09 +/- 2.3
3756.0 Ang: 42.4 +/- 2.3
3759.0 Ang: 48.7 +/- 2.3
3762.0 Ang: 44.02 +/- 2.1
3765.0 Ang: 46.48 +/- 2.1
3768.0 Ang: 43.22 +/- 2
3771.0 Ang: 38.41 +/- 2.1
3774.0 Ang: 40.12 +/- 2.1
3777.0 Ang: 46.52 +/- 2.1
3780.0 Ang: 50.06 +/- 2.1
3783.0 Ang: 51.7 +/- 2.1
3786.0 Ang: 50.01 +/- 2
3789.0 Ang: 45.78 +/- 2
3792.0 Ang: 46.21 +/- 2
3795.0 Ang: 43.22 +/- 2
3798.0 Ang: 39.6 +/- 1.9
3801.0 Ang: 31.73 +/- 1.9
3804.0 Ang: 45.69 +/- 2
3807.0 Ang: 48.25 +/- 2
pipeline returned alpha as 0.02 mag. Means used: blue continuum 38.3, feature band 41.3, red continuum 46.6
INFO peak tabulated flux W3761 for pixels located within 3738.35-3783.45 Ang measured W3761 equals 51.7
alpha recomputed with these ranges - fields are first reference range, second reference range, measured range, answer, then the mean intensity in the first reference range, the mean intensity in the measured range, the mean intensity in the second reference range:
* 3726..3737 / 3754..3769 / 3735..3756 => 0.155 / 39.7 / 36.4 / 44.6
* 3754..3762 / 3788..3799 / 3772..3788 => -0.079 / 44.4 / 47.3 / 43.8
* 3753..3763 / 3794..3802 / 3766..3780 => -0.049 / 43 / 43.1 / 38.3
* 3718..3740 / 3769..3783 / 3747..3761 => 0.078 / 38.6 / 39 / 44.6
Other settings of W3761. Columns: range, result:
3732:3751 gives 45.97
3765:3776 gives 46.48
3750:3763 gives 48.7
